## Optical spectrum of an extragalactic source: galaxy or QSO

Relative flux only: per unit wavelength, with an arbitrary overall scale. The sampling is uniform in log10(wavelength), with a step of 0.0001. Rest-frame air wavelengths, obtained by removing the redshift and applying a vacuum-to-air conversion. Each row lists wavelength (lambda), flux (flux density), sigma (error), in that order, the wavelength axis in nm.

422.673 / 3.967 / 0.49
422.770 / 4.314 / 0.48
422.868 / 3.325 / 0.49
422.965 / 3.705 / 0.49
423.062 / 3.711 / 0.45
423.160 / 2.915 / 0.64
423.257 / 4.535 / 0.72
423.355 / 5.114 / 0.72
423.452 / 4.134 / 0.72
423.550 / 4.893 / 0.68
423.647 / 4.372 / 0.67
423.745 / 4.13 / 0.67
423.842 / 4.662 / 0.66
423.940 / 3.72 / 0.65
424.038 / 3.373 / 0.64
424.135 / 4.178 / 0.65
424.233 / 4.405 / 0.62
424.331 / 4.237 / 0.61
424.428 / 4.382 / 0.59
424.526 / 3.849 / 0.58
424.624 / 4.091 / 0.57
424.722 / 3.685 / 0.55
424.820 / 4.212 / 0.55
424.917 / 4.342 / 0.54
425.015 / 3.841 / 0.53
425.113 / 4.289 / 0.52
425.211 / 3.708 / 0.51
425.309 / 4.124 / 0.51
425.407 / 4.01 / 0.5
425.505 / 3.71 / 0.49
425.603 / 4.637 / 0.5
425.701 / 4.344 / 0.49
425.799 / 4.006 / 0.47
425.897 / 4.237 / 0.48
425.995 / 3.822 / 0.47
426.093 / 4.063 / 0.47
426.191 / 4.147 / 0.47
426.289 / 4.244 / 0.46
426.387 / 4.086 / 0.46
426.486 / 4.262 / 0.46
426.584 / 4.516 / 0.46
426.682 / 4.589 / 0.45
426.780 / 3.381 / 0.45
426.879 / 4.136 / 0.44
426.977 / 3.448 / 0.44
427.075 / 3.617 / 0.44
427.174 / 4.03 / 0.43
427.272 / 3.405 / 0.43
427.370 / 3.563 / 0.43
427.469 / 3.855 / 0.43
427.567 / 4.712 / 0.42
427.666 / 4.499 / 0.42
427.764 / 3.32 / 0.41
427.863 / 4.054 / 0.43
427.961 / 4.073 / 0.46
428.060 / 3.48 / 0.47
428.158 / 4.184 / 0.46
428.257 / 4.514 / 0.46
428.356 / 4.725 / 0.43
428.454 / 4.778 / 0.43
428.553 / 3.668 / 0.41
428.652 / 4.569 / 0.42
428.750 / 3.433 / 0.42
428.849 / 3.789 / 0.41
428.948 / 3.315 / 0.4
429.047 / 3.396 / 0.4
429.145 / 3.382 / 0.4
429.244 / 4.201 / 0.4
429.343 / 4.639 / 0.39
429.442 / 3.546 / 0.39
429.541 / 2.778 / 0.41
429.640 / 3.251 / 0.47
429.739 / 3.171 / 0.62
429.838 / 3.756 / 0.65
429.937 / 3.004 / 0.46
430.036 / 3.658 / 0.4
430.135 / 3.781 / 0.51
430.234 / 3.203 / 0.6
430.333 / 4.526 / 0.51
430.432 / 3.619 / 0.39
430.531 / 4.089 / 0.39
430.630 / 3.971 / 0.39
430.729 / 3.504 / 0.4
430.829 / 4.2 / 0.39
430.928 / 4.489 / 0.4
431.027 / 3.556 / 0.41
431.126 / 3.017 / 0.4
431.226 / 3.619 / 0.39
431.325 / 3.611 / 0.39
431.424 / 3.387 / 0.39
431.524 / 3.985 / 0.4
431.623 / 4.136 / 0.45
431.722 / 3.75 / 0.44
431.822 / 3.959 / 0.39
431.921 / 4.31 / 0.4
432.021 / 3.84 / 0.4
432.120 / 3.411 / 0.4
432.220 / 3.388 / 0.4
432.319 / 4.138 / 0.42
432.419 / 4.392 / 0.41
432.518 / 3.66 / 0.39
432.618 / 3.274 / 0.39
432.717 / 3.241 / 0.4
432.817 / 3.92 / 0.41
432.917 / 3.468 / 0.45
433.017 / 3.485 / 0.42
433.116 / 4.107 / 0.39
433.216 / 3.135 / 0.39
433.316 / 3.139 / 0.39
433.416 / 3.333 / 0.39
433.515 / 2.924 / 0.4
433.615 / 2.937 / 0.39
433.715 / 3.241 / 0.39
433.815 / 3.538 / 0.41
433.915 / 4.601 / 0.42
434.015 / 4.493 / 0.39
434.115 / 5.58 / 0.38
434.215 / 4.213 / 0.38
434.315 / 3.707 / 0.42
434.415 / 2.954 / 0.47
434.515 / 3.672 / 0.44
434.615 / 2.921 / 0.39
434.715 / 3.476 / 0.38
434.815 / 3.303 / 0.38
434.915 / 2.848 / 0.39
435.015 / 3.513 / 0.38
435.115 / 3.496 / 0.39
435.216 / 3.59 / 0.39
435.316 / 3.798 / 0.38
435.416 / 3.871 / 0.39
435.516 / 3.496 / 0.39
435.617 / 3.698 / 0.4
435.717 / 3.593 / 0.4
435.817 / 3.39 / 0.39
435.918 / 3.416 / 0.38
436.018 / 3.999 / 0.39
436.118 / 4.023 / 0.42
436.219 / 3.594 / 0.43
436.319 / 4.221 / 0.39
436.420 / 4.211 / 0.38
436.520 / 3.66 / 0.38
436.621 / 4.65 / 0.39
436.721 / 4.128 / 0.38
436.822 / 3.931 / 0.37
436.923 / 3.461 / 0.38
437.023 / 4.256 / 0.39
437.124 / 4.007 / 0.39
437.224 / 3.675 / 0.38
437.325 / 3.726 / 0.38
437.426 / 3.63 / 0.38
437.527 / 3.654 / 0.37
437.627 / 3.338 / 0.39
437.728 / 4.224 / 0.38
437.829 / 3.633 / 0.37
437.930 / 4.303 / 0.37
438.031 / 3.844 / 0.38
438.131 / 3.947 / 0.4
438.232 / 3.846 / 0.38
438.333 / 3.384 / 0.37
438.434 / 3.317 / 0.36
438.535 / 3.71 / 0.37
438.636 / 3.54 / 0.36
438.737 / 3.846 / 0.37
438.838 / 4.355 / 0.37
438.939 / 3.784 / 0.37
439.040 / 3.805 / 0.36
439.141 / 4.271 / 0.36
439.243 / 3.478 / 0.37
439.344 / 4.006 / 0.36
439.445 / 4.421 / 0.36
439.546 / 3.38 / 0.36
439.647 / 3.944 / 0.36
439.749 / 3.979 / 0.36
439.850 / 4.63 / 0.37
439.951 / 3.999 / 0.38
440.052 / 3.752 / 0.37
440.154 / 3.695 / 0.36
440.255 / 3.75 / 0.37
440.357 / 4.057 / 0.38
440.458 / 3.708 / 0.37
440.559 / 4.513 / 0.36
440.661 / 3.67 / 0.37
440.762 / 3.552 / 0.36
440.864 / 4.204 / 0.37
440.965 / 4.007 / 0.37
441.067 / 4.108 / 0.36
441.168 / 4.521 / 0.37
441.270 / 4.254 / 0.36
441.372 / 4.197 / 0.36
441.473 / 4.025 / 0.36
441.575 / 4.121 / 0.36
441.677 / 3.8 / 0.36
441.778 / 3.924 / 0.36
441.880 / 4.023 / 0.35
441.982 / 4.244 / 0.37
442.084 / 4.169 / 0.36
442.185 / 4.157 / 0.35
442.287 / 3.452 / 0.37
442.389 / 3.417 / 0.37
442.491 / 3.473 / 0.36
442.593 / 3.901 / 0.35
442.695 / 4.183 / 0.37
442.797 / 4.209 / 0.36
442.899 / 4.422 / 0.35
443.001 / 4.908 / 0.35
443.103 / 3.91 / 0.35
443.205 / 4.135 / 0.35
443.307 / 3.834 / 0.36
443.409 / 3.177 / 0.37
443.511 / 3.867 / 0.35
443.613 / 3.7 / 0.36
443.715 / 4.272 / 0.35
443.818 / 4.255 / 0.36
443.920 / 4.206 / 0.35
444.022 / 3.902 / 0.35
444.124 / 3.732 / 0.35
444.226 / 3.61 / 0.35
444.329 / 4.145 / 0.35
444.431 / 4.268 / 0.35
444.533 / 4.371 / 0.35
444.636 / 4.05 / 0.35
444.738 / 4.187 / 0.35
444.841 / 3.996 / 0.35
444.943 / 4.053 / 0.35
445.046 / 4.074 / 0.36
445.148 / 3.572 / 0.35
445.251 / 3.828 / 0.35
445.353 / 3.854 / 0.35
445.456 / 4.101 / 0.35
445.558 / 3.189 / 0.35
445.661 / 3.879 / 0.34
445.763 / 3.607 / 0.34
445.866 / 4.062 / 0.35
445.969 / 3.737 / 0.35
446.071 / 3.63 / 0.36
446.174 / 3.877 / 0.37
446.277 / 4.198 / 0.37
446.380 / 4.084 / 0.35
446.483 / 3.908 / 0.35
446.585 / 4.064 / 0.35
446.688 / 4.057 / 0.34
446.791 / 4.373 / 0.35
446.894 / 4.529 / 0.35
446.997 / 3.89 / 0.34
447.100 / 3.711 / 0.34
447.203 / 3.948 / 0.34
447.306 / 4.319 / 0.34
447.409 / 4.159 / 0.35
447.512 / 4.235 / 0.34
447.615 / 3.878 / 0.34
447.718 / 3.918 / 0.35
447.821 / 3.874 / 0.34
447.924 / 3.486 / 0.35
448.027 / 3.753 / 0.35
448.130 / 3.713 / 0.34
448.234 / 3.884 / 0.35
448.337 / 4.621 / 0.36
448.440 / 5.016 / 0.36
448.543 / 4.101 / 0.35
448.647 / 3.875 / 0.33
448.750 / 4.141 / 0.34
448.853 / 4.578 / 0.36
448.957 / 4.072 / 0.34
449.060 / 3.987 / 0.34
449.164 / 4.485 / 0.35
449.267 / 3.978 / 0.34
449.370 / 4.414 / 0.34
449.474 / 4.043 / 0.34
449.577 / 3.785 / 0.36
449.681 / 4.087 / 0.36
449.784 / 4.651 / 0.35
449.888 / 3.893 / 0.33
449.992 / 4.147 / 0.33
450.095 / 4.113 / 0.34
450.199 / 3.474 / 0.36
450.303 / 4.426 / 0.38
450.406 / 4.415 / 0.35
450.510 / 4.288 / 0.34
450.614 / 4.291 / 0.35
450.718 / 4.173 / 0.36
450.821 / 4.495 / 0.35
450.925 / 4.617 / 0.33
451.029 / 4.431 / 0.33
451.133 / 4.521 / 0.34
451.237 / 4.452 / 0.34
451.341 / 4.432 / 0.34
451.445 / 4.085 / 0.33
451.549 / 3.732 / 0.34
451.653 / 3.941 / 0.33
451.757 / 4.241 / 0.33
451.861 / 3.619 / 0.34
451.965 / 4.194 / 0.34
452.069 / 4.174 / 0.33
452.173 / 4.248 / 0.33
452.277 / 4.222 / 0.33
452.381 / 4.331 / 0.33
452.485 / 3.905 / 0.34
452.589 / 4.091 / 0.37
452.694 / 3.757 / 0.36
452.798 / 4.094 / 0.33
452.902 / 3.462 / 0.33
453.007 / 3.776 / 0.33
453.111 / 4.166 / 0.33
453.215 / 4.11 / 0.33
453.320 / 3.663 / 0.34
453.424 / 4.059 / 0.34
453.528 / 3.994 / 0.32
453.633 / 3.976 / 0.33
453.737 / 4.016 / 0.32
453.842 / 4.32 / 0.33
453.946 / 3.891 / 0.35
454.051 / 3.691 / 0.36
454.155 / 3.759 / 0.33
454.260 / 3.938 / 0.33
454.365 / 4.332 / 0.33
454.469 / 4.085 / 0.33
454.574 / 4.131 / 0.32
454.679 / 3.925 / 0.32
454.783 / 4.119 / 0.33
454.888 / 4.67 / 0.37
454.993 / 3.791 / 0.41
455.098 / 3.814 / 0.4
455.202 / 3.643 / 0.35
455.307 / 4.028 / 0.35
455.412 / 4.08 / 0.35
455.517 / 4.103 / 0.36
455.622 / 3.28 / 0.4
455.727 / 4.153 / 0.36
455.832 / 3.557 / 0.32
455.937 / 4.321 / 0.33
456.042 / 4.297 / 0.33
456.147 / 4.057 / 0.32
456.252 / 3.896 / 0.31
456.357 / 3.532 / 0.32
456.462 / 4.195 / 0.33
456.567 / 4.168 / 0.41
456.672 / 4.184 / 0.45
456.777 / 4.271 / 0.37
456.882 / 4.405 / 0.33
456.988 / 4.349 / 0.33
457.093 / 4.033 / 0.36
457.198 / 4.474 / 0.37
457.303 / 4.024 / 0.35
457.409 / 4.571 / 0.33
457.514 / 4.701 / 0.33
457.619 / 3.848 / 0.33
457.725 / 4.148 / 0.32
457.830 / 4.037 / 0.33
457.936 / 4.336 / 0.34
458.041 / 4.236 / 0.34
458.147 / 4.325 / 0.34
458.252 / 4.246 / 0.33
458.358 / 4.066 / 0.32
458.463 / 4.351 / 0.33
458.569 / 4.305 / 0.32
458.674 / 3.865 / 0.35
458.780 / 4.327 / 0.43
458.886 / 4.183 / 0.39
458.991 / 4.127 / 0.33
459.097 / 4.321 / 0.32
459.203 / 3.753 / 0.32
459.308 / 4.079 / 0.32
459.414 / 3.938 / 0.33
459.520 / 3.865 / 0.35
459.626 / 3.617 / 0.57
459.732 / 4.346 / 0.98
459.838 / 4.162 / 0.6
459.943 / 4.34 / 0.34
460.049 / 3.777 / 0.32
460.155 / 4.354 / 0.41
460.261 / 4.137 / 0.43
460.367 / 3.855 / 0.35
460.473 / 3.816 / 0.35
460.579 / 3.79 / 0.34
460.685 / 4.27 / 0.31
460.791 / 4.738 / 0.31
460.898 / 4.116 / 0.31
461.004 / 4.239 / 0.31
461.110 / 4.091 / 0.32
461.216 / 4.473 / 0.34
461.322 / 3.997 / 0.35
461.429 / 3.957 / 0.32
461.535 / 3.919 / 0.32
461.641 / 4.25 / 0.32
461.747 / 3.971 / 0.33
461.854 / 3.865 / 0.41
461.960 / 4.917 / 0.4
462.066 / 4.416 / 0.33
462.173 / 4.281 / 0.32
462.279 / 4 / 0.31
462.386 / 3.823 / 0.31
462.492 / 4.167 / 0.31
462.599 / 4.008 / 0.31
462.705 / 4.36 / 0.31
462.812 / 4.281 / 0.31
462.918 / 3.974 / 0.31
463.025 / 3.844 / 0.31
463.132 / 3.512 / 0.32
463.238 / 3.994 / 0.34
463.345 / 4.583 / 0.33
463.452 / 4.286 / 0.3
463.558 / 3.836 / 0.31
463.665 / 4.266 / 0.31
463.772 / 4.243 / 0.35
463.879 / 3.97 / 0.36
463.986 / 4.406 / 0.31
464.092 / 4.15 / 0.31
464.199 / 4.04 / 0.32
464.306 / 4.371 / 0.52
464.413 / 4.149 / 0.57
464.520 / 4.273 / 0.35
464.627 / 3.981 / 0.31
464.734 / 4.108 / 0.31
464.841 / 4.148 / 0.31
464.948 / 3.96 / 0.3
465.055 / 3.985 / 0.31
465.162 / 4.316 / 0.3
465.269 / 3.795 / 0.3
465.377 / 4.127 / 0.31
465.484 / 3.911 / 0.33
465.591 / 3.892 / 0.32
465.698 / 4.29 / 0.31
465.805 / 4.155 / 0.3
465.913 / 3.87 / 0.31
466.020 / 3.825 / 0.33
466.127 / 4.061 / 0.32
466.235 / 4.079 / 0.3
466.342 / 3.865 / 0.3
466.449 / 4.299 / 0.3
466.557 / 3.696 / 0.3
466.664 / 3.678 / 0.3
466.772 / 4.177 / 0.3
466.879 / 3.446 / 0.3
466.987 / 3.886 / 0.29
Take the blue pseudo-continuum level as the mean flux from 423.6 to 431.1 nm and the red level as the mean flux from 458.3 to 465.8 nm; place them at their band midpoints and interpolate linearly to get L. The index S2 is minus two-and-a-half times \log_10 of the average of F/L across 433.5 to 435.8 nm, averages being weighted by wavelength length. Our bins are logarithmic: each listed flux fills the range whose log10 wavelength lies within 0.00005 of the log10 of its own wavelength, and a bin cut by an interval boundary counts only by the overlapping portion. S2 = 0.100 mag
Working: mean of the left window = 3.95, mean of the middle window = 3.64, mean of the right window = 4.11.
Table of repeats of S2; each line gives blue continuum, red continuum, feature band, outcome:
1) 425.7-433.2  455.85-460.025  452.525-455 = 0.03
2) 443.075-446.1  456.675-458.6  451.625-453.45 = 0.03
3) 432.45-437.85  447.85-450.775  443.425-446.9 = 0.01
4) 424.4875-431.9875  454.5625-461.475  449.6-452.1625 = -0.04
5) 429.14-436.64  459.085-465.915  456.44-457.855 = -0.06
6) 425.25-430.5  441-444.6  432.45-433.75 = 0.17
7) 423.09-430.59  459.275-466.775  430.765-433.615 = 0.09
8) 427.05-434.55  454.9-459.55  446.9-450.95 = -0.03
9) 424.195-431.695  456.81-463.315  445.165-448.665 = 0.02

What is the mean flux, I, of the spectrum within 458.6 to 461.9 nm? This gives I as 4.08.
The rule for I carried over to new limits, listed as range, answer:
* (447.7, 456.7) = 4.07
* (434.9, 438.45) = 3.77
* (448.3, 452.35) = 4.22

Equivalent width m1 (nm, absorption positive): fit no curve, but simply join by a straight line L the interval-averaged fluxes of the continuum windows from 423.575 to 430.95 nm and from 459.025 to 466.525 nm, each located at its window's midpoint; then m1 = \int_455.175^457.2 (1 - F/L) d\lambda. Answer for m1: 0.013 nm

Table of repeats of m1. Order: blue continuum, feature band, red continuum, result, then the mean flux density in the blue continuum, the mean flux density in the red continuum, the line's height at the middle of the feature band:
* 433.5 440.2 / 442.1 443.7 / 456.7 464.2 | -0.02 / 3.79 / 4.15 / 3.88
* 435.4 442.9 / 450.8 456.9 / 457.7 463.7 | 0.00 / 3.9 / 4.12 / 4.05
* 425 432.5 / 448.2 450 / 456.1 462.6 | -0.07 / 3.89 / 4.14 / 4.06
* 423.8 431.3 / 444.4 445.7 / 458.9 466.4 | 0.02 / 3.93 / 4.1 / 4.01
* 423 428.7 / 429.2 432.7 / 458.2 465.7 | 0.31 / 4.09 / 4.11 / 4.1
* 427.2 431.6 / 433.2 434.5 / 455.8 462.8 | 0.06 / 3.8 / 4.15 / 3.86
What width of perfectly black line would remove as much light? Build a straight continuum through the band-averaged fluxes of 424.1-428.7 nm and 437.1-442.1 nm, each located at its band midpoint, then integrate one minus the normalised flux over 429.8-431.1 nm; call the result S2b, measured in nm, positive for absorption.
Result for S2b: 0.08 nm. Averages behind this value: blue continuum 4.08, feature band 3.78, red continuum 3.92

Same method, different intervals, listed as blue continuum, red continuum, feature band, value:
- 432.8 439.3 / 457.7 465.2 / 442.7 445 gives -0.12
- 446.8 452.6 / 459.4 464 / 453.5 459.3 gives 0.04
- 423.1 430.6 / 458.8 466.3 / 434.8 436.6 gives 0.15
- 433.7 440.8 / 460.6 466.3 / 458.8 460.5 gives 0.01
